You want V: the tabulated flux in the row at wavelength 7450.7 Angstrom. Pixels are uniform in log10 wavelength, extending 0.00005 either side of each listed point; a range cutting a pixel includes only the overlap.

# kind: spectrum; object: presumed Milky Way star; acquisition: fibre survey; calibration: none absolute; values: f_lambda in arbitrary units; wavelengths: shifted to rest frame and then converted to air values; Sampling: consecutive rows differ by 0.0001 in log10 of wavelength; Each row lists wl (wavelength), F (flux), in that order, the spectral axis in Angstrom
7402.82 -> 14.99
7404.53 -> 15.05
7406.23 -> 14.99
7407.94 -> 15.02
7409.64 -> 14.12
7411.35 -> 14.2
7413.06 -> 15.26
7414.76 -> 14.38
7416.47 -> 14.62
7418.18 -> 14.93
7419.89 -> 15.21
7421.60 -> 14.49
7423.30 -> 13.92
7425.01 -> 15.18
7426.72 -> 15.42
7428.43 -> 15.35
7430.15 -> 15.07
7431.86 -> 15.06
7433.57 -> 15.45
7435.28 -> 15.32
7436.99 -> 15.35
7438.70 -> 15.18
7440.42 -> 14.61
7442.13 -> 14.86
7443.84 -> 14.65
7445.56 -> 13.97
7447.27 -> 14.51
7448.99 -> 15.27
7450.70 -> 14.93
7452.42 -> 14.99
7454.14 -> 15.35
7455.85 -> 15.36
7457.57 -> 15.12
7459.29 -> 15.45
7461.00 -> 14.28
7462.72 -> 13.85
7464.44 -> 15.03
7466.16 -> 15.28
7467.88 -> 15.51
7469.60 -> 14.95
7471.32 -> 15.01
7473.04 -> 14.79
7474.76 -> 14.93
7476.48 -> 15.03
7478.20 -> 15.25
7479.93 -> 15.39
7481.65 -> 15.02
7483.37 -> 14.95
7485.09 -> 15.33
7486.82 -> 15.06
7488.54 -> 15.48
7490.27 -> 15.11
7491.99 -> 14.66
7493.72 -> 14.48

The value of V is 14.93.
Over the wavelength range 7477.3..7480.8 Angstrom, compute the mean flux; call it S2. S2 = 15.3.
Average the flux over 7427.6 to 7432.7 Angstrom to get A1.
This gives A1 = 15.1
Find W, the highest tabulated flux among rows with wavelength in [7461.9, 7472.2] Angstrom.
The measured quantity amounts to 15.51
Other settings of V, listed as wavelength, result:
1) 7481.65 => 15.02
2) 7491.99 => 14.66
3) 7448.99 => 15.27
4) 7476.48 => 15.03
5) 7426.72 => 15.42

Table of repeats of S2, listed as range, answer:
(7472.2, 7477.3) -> 14.9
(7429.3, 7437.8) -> 15.3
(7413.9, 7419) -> 14.7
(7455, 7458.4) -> 15.2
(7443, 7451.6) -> 14.7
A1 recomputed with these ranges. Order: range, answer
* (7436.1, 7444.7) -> 14.9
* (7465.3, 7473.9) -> 15.1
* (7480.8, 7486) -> 15.1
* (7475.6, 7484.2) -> 15.1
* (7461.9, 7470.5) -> 14.9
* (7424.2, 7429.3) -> 15.3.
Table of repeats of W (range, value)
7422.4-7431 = 15.42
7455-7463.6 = 15.45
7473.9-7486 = 15.39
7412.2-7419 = 15.26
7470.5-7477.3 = 15.03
